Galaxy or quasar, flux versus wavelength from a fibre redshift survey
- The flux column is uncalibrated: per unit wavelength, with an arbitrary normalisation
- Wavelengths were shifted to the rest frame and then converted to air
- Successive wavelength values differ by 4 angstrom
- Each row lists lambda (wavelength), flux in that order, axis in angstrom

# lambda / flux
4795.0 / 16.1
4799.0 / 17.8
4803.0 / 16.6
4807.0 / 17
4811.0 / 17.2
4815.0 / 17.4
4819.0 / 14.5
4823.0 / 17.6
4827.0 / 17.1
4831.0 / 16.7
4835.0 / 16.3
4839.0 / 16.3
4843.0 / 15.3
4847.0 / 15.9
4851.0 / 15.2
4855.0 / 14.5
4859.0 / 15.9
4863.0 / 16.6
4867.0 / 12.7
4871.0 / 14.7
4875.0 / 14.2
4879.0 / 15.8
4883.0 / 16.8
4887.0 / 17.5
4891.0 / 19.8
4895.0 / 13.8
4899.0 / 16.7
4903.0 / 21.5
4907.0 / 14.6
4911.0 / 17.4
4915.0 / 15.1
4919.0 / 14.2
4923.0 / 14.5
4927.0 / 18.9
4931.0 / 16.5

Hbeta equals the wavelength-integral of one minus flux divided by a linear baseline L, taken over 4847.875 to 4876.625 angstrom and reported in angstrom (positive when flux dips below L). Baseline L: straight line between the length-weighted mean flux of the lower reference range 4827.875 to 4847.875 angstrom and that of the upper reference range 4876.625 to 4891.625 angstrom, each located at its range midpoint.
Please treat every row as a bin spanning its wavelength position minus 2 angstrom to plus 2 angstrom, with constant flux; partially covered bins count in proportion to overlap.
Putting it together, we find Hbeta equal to 3.1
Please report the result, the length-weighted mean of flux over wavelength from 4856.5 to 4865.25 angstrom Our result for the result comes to 16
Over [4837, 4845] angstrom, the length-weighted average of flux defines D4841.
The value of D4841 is 15.8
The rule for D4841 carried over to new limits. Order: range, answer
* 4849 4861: 15.2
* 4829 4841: 16.4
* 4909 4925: 15.3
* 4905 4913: 16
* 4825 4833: 16.9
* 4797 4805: 17.2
